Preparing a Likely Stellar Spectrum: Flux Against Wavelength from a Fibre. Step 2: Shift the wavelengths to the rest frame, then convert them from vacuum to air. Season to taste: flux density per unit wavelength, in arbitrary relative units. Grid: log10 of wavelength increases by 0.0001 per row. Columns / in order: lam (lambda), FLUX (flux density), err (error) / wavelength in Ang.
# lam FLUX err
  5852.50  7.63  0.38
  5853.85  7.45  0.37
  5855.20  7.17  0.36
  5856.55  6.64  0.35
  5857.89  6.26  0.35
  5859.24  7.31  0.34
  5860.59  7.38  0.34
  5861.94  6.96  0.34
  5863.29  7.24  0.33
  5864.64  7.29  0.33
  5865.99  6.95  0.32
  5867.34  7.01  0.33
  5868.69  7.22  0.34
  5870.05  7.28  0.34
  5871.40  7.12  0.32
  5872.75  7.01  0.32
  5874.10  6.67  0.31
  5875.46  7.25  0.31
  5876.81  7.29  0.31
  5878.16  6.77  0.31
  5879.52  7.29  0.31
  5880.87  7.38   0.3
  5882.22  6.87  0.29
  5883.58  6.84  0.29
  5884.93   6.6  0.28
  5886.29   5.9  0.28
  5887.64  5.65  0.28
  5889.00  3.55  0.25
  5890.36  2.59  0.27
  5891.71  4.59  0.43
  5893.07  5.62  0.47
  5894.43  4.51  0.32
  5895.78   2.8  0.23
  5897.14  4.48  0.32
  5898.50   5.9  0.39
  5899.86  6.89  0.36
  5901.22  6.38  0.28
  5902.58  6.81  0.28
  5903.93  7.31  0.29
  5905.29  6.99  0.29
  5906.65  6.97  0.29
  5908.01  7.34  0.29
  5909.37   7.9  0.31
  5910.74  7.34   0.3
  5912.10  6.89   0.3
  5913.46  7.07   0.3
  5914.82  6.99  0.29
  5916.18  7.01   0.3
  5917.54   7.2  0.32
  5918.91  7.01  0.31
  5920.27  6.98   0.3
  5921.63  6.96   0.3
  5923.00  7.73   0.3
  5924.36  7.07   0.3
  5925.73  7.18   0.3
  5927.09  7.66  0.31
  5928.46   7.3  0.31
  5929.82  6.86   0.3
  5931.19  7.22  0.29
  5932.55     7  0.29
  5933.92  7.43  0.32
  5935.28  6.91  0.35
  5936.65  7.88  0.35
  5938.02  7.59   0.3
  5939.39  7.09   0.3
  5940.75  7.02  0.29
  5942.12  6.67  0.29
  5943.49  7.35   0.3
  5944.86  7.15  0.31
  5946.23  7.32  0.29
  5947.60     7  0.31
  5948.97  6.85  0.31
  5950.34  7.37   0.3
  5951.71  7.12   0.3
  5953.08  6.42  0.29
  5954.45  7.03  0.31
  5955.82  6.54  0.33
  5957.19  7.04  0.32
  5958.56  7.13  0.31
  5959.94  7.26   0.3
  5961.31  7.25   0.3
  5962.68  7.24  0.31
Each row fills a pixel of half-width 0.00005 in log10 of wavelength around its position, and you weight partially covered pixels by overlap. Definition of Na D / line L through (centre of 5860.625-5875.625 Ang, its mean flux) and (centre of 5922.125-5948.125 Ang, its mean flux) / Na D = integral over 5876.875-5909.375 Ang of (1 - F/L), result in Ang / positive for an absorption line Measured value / 5.3 Ang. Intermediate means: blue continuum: 7.09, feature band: 5.98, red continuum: 7.23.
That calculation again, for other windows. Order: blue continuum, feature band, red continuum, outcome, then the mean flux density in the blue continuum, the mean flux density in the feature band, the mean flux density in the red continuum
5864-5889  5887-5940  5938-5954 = 3.21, 6.82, 6.53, 7.06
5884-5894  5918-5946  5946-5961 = -3.95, 4.97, 7.2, 7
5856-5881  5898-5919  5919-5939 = 0.54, 7.07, 7.01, 7.26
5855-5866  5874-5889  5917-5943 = 0.94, 7.02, 6.63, 7.2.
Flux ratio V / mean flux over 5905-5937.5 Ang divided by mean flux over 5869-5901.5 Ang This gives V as 1.21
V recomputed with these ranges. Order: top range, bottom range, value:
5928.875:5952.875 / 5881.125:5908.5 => 1.25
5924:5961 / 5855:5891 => 1.07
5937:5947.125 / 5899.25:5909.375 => 1.02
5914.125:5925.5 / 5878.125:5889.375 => 1.12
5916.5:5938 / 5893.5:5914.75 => 1.13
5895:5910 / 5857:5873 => 0.89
